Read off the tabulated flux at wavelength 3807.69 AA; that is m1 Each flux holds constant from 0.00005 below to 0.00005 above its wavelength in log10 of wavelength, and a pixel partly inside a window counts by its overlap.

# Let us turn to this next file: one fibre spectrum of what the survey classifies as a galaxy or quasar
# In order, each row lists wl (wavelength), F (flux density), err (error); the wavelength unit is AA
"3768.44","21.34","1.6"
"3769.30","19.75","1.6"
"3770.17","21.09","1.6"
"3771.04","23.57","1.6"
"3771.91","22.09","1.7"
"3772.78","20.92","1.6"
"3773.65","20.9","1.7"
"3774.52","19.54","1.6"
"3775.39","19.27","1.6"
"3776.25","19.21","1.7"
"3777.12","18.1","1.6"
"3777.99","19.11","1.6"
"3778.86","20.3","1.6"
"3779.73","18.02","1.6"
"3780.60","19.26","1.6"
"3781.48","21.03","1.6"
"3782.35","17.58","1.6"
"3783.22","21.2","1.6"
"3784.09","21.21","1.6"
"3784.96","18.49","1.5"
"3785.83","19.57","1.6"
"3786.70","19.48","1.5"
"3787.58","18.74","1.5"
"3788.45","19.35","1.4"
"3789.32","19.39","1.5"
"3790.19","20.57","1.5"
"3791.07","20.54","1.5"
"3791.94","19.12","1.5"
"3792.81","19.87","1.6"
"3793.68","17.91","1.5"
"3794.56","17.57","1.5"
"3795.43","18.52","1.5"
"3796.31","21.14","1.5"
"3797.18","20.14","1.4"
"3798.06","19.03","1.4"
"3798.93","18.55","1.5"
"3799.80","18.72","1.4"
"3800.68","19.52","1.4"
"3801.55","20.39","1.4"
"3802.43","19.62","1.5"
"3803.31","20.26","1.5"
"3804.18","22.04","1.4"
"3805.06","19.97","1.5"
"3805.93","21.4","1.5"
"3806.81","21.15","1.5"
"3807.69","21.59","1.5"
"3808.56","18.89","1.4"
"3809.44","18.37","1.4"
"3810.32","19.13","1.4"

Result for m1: 21.59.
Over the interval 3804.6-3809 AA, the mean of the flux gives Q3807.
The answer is 20.6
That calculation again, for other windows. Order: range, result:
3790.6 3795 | 19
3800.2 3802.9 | 19.8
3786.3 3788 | 19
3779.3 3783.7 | 19.4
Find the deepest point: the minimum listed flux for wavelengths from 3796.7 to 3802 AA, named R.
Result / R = 18.55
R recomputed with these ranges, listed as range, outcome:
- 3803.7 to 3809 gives 18.89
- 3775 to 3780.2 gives 18.02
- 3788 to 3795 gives 17.57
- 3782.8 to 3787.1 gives 18.49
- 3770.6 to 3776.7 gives 19.21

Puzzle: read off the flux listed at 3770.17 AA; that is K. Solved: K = 21.09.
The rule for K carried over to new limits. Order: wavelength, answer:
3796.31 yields 21.14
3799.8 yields 18.72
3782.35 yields 17.58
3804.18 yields 22.04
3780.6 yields 19.26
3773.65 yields 20.9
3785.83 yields 19.57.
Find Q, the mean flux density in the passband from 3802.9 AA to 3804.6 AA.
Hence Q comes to 21.2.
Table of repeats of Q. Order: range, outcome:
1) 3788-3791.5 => 20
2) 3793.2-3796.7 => 18.7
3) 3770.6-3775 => 21.3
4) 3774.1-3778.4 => 19.1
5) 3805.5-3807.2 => 21.2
